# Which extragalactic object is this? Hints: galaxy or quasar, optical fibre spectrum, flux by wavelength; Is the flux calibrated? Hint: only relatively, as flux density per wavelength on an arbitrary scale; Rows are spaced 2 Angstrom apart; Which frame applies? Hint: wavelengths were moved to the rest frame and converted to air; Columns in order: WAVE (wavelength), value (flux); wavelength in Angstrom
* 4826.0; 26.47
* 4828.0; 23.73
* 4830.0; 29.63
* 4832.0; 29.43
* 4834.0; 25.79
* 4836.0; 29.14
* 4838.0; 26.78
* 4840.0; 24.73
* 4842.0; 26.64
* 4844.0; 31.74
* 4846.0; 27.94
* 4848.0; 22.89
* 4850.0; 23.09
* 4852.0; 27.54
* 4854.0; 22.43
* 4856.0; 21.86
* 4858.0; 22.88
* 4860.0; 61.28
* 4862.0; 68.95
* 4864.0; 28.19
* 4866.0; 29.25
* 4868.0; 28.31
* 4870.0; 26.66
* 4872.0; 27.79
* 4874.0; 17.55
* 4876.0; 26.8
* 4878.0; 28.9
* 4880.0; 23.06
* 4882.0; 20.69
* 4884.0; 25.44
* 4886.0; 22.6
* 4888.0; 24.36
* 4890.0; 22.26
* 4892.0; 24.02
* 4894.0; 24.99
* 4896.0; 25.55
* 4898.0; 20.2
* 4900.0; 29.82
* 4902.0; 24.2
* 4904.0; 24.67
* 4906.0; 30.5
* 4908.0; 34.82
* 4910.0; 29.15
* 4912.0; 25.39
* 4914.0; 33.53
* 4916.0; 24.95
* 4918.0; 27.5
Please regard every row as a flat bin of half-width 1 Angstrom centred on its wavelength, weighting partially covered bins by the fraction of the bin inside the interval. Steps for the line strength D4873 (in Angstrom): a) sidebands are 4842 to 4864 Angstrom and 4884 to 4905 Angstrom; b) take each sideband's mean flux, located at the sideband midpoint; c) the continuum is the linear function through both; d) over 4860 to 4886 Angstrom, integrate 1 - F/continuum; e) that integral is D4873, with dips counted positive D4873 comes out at -1.21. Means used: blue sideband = 32.5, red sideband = 24.3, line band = 30.3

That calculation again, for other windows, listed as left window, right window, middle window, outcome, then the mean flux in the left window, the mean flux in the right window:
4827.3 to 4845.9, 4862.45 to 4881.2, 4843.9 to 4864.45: -3.9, 27.6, 27.5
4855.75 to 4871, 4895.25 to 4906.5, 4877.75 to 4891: 3.0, 36.6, 25.6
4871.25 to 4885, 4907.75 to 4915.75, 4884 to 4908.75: 1.6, 24.3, 29.8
